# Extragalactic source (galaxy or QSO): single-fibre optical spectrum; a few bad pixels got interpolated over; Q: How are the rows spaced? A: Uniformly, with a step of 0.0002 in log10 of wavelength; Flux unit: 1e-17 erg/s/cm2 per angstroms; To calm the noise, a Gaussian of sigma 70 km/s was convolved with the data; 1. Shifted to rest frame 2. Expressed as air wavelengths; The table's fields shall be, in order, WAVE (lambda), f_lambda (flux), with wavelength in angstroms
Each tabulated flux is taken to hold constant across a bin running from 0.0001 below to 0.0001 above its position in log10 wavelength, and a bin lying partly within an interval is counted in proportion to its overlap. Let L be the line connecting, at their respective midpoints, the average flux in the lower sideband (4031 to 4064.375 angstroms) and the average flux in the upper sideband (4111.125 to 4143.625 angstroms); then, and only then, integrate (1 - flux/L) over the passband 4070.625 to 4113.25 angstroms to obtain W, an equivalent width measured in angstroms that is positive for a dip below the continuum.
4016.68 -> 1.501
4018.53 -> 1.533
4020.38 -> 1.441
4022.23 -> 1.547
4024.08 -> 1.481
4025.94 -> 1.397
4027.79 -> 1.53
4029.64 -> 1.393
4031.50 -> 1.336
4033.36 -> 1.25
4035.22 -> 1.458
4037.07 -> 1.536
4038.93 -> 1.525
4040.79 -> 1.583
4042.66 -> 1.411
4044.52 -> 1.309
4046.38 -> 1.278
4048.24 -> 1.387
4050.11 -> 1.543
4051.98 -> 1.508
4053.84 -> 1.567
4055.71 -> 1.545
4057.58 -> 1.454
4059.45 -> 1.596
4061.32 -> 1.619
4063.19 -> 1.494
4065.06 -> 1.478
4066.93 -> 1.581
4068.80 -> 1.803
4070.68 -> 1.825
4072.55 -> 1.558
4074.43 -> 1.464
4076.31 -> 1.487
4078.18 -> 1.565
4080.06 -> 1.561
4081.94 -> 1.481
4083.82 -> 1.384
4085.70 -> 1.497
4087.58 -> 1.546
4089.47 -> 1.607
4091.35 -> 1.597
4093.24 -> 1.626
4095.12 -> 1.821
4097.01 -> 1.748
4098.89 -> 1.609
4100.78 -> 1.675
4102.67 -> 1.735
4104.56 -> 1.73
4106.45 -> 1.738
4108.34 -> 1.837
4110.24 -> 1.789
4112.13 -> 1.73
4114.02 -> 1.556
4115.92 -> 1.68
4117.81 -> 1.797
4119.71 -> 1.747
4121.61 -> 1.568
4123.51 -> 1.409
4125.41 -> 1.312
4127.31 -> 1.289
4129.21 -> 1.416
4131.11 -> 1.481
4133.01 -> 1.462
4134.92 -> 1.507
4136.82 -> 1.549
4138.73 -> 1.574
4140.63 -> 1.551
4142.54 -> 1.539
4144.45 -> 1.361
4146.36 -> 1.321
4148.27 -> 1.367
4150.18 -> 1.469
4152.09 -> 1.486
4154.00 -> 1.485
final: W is -3.5 angstroms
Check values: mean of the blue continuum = 1.47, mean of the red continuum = 1.54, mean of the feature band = 1.63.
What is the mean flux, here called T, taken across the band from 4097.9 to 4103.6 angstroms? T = 1.67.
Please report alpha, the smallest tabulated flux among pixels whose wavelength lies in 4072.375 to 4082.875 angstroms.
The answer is 1.464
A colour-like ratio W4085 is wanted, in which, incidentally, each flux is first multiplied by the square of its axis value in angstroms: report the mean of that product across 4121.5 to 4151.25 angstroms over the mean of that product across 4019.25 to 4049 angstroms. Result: 1.06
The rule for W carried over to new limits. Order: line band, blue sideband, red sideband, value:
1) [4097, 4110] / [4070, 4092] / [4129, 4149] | -1.8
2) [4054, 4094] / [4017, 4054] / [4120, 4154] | -3.0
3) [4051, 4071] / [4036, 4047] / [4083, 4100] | -1.0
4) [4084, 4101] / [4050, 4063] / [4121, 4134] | -1.7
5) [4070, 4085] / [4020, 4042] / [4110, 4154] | -0.5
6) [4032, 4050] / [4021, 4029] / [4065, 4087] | 1.1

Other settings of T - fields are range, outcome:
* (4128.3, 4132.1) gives 1.45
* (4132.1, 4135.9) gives 1.48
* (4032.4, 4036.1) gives 1.35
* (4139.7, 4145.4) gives 1.48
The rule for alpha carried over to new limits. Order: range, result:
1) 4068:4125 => 1.384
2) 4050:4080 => 1.454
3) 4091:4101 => 1.597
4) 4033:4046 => 1.25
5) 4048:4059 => 1.387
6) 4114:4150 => 1.289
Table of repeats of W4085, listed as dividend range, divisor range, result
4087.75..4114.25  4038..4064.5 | 1.17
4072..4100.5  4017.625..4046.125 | 1.12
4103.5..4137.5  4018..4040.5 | 1.14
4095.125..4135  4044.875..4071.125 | 1.08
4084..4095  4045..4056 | 1.10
